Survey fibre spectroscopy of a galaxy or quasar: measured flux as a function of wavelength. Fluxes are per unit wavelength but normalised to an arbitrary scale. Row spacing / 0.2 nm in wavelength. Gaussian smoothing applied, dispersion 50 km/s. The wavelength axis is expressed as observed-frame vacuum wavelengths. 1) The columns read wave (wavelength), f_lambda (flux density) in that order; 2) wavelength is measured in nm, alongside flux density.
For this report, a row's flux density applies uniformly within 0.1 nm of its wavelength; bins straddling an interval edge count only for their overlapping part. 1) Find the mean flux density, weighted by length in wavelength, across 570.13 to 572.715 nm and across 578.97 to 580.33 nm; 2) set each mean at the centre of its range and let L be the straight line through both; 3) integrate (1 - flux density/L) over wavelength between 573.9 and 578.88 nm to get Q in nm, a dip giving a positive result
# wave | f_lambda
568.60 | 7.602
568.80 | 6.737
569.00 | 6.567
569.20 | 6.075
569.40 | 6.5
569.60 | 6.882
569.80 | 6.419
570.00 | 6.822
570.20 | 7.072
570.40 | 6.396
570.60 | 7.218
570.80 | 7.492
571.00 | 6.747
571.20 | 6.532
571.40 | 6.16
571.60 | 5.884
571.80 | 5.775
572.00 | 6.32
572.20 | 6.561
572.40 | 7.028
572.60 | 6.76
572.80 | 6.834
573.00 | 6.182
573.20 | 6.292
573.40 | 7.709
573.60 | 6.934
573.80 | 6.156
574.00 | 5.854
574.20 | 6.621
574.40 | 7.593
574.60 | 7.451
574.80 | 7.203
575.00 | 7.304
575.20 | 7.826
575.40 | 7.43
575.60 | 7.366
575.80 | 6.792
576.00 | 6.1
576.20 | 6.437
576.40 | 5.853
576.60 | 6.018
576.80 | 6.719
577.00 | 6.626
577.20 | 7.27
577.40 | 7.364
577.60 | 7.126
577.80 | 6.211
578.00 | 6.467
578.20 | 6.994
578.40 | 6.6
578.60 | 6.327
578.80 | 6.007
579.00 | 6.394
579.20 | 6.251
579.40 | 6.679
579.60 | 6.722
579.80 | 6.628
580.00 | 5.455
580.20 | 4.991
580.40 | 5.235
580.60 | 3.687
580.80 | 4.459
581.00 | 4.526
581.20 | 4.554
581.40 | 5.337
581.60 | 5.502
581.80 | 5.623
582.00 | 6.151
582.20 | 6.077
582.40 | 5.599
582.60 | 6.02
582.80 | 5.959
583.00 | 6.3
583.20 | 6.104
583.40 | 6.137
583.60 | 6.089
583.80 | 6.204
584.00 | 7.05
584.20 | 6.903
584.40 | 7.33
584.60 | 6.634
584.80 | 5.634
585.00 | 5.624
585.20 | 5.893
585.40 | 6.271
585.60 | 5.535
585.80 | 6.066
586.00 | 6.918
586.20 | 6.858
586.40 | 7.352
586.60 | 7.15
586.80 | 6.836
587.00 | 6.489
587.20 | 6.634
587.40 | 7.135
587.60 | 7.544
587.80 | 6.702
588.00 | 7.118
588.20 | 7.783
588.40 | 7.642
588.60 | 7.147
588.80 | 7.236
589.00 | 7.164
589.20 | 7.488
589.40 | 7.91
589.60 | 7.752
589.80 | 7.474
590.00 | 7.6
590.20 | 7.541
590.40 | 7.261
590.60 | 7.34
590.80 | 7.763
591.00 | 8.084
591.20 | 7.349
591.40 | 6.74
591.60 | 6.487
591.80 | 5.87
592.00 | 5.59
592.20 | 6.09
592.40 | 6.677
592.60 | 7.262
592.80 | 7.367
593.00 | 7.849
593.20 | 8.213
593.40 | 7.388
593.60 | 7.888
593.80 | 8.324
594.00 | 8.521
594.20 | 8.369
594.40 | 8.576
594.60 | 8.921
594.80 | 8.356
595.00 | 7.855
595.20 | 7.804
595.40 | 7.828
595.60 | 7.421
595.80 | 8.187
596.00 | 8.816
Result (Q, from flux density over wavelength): -0.368 nm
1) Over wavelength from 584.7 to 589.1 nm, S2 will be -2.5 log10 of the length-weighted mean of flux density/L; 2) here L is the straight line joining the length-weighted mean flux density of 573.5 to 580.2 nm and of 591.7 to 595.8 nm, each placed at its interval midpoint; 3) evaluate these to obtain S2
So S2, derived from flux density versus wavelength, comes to 0.07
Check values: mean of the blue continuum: 6.66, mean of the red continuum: 7.62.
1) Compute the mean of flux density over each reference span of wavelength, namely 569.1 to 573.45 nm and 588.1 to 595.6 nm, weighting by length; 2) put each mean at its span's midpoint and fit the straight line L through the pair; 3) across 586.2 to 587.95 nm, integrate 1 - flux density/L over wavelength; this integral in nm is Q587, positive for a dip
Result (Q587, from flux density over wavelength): 0.08 nm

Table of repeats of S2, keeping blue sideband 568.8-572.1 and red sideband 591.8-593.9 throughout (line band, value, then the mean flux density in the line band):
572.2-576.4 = -0.03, 6.86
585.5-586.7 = 0.06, 6.65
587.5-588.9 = -0.04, 7.31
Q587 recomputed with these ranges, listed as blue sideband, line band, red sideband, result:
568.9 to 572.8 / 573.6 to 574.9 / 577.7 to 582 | -0.113 nm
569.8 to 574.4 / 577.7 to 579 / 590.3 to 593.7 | 0.067 nm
